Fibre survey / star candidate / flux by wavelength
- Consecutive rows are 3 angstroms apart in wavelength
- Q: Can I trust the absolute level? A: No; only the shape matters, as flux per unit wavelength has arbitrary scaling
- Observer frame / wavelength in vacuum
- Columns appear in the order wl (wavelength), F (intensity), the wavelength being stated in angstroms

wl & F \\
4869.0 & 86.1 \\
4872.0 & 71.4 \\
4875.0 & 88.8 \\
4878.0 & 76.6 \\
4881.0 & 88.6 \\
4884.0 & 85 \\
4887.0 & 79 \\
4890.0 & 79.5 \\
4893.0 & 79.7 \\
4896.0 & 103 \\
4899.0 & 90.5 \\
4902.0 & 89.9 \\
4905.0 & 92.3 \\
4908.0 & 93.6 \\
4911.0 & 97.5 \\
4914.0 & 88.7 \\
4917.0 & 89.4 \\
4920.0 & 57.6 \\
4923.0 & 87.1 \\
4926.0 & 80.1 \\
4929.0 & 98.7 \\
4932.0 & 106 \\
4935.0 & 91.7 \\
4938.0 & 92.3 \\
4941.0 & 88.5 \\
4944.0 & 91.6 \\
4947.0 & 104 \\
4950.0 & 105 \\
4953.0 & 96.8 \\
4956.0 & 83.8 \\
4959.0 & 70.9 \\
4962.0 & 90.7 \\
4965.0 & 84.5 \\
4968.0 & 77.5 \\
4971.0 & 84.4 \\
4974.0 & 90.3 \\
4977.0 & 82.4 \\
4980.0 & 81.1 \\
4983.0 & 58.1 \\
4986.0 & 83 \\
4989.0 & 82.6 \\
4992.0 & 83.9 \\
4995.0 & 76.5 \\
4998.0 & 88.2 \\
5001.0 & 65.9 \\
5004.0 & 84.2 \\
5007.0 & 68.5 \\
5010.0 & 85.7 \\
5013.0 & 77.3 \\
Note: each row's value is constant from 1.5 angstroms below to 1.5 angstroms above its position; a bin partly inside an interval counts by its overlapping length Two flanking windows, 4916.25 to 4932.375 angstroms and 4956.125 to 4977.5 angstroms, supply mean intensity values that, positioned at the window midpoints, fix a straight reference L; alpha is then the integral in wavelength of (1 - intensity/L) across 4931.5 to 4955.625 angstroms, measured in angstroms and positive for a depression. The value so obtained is -3.41 angstroms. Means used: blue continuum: 85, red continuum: 83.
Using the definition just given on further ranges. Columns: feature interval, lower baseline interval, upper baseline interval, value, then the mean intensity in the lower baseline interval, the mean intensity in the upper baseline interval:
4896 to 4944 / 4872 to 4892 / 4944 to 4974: -2.7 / 82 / 88.9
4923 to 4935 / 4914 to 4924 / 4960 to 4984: -2.1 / 79.2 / 81.4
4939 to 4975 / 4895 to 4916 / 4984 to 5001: -1.3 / 93.3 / 80.6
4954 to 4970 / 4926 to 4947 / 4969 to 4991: 0.8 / 94.4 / 80.3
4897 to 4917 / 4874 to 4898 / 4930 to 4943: -0.7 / 85.1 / 94.7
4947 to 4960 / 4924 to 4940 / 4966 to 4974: -0.6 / 93.4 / 82.9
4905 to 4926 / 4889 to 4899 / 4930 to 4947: 1.3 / 88.3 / 95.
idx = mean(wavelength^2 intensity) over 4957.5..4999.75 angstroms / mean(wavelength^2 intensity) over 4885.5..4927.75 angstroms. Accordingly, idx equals 0.96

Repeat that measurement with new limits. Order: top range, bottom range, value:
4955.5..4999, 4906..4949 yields 0.91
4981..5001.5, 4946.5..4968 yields 0.88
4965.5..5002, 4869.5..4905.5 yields 0.97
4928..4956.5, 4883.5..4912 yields 1.10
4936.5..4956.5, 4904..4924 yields 1.12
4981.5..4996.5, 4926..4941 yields 0.83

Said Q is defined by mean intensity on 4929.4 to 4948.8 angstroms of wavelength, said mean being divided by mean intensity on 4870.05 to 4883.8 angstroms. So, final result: 1.17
